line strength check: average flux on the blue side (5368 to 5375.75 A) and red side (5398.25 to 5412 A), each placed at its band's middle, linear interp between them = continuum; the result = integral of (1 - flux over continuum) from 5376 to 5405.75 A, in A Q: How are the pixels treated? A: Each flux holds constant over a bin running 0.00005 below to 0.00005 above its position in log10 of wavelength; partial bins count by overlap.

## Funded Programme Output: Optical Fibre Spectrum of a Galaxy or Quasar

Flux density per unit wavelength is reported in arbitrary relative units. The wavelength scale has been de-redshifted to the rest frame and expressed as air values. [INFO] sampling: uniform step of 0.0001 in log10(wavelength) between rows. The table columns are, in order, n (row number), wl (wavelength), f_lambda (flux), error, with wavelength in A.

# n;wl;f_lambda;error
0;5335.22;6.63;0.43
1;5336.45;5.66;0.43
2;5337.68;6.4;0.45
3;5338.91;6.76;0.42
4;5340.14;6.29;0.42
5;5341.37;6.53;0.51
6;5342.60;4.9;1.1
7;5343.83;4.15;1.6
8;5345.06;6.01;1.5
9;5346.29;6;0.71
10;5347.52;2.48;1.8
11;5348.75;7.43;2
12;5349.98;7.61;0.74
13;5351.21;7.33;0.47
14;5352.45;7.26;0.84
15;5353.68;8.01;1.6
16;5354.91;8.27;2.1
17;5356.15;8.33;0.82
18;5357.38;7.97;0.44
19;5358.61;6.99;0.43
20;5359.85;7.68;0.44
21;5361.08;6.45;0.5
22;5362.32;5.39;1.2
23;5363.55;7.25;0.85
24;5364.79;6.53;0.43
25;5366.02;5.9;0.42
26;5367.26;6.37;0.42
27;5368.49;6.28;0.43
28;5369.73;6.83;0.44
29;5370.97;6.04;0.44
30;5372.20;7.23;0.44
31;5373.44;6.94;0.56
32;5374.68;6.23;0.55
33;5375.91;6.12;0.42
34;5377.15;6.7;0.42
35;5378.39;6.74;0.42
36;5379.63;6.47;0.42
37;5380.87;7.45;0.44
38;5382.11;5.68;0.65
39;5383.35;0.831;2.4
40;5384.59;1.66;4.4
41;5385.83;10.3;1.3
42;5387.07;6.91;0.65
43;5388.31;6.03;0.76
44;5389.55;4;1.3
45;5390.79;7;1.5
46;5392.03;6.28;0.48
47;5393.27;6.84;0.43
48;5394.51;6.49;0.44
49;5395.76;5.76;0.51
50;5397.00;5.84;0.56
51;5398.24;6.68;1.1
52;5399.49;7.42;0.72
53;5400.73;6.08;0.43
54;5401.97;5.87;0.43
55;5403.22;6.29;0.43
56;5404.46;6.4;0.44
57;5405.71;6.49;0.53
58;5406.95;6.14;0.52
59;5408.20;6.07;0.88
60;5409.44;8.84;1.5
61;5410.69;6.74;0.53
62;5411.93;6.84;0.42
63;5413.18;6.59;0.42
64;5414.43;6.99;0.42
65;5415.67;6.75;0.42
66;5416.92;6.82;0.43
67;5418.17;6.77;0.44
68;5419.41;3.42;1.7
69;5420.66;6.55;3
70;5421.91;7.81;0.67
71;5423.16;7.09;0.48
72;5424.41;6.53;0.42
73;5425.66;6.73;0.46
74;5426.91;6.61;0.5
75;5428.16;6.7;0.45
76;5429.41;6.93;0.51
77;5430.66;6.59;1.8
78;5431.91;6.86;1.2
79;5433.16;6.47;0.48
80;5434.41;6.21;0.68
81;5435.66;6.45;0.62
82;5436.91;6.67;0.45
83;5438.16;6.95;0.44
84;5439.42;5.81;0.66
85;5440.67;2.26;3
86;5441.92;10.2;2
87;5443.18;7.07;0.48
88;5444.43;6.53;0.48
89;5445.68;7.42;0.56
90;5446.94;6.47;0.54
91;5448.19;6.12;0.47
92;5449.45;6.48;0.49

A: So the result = 2.4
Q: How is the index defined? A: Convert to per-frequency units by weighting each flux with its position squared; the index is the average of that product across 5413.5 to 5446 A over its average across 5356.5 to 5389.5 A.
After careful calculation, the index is 1.06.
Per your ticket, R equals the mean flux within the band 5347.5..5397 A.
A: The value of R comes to 6.49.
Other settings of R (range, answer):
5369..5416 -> 6.33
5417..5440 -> 6.52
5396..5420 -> 6.47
